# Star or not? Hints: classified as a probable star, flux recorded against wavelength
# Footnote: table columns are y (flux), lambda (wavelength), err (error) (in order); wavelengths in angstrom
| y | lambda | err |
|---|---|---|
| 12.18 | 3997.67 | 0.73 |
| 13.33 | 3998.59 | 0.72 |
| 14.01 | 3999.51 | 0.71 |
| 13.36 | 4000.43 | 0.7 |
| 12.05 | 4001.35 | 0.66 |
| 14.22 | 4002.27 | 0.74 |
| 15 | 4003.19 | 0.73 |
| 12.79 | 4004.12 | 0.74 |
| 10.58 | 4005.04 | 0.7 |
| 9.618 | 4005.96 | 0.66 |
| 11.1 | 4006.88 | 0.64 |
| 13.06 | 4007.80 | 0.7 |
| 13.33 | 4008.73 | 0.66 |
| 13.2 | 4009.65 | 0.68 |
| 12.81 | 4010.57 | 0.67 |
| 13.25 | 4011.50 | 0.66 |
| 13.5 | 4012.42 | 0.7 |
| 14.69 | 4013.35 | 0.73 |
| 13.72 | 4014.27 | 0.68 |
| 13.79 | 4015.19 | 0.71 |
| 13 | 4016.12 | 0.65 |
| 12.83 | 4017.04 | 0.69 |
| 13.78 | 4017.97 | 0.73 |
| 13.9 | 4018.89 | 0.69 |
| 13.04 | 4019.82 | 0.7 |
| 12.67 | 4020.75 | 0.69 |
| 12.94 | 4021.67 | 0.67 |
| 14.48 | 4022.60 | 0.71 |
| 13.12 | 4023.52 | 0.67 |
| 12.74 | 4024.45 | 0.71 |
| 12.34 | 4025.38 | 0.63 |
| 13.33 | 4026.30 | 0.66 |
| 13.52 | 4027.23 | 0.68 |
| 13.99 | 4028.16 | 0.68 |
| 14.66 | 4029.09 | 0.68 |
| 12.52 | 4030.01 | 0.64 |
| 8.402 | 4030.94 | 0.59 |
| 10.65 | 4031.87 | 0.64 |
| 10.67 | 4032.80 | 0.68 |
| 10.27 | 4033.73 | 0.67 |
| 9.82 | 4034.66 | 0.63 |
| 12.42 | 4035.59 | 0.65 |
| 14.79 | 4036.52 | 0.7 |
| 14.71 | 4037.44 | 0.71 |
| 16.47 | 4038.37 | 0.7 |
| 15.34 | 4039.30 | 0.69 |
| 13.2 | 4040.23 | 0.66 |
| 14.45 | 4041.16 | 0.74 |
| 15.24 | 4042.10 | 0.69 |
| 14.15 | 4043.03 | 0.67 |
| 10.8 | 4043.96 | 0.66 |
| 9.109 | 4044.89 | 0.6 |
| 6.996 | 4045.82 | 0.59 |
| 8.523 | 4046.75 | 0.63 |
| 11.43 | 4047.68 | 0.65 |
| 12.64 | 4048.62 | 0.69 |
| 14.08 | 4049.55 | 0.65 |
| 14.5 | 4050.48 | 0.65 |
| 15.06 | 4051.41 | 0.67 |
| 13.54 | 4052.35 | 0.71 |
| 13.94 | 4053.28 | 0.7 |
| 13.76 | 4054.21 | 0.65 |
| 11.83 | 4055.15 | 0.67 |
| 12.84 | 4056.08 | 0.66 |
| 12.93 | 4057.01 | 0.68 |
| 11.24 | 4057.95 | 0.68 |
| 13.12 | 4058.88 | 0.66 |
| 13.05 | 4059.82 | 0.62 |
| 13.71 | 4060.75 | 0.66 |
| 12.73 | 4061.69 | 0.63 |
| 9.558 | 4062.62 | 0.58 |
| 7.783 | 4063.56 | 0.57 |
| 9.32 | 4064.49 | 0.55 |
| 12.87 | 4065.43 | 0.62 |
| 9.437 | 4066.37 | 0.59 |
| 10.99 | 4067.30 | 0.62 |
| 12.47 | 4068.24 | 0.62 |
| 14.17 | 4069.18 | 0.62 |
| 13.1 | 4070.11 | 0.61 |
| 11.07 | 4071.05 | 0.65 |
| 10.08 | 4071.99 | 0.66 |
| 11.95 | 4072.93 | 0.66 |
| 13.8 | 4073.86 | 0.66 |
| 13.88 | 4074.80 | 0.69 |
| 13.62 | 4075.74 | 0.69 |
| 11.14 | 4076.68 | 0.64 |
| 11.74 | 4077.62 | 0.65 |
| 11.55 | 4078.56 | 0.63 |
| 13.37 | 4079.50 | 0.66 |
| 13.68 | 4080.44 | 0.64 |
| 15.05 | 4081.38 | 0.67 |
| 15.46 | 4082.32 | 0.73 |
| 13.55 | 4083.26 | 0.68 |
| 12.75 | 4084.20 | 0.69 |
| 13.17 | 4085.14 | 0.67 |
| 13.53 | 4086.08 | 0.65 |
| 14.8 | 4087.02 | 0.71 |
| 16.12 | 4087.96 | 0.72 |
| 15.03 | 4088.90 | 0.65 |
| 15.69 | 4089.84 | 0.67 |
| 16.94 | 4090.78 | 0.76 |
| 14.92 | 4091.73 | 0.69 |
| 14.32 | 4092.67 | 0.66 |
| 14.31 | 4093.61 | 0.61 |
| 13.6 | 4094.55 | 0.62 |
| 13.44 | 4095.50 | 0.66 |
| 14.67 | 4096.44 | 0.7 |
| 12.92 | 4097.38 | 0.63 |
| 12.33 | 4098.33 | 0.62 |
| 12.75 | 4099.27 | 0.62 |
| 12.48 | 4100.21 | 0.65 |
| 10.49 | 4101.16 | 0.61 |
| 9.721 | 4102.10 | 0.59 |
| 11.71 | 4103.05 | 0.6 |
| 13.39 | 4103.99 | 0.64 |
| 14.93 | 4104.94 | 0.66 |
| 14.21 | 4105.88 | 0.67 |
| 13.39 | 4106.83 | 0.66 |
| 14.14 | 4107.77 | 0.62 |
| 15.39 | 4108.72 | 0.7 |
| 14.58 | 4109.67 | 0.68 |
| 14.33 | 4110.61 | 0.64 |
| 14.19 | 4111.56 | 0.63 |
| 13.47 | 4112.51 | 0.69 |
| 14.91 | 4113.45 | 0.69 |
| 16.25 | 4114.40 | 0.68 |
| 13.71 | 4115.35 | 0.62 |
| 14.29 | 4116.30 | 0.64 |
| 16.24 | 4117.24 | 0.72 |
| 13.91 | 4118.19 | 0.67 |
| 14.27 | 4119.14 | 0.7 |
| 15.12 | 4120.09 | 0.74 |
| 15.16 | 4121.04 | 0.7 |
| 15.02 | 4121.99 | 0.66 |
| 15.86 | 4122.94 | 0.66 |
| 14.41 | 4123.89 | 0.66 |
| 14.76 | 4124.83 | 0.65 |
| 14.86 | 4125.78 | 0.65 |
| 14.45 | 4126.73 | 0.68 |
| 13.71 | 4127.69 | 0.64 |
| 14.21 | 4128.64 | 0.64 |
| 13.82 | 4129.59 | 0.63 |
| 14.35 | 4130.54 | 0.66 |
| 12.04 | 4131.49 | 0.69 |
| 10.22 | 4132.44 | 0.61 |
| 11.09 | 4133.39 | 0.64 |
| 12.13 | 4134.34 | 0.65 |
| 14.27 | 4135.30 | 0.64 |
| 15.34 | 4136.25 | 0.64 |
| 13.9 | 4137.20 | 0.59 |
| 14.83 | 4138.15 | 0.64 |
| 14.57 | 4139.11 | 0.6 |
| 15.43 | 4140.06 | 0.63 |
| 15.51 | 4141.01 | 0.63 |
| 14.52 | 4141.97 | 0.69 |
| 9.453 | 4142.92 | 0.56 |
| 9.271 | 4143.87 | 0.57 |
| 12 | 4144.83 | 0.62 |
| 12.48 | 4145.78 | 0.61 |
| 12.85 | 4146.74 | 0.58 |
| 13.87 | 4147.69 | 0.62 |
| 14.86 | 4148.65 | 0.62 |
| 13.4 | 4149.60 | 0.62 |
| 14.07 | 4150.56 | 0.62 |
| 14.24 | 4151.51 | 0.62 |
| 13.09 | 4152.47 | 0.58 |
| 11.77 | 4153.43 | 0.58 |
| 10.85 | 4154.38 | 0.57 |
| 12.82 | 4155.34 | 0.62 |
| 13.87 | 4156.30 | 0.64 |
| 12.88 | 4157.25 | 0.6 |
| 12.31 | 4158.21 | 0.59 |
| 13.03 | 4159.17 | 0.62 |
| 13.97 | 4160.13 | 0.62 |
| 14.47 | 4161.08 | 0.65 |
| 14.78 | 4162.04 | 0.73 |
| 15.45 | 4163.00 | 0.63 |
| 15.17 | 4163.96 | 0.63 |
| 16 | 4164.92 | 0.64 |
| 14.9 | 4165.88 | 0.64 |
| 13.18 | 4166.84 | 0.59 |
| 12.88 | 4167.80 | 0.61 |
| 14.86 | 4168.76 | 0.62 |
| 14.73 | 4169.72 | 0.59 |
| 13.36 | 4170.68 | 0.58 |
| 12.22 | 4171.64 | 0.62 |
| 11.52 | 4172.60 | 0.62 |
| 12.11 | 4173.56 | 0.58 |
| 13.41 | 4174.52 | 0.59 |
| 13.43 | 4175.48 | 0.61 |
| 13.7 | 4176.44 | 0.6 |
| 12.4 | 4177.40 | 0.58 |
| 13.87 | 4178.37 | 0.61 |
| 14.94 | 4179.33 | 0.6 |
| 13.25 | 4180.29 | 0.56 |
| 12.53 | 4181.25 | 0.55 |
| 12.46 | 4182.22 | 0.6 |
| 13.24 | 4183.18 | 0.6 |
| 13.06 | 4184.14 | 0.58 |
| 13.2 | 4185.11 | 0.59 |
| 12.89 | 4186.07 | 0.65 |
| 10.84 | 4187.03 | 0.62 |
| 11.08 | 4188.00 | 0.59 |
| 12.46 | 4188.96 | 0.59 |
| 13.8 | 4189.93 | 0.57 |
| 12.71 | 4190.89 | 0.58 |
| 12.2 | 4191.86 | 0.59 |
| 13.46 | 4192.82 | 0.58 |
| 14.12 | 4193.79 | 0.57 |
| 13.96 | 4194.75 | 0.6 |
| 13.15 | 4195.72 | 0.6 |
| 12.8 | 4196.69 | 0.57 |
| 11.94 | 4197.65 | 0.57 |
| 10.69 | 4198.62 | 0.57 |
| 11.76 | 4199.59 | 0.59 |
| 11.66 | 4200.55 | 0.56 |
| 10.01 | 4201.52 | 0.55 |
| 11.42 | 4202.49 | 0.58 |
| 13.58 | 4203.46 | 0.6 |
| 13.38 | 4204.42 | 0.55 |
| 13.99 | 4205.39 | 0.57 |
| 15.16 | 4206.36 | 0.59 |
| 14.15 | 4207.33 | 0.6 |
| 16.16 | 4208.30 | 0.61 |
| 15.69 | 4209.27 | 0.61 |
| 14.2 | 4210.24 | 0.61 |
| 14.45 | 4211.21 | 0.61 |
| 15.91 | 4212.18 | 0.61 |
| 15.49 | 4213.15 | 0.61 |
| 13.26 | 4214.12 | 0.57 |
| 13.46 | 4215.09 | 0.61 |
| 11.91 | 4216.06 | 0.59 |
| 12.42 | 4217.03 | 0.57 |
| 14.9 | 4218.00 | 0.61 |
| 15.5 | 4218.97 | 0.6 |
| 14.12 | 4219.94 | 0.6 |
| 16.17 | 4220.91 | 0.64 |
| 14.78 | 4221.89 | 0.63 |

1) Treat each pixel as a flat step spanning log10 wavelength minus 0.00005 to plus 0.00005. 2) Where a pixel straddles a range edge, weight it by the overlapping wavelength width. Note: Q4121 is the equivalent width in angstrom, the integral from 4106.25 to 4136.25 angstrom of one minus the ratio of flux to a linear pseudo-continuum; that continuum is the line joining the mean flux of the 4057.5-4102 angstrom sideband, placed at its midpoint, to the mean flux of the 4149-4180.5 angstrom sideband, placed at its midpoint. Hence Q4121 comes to -2.1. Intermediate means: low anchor 12.9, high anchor 13.6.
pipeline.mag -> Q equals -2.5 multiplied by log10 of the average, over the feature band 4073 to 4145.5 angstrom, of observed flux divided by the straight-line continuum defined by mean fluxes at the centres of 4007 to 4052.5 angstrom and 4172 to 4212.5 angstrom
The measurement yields -0.07 mag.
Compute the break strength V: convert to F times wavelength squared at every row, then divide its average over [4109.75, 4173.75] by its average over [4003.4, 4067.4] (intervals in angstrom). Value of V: 1.16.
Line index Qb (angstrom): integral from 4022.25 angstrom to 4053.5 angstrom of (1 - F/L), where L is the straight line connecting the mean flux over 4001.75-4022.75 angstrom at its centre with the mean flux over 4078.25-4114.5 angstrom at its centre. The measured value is 1.5 angstrom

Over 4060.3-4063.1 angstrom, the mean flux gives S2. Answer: 12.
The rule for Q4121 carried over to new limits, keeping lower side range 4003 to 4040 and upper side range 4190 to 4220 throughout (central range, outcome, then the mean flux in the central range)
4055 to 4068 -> 1.5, 11.5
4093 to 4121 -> -1.3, 13.8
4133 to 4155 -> 0.1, 13.2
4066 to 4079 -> 1.0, 12.1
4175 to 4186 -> 0.1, 13.3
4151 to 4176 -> -0.3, 13.5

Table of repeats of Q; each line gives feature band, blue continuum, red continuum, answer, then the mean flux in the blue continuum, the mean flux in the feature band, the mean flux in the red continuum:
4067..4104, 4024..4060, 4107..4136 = 0.02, 12.6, 13.3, 14.2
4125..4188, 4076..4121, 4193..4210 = 0.01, 13.9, 13.4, 13.2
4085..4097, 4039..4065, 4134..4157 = -0.16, 12.3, 14.7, 13.3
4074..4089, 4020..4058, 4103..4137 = -0.01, 12.7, 13.6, 14.1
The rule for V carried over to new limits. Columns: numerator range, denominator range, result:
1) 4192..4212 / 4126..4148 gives 1.04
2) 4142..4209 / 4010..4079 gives 1.11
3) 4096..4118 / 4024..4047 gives 1.14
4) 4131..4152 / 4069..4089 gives 1.03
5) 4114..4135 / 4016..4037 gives 1.17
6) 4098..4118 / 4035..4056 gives 1.08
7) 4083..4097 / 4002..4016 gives 1.16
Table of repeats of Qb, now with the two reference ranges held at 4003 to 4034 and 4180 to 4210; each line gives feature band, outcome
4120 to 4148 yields -1.65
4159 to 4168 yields -1.10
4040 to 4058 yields 0.33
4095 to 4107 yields 0.04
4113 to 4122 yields -1.42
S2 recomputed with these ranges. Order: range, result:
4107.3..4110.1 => 14.7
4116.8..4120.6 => 14.9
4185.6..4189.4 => 11.8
